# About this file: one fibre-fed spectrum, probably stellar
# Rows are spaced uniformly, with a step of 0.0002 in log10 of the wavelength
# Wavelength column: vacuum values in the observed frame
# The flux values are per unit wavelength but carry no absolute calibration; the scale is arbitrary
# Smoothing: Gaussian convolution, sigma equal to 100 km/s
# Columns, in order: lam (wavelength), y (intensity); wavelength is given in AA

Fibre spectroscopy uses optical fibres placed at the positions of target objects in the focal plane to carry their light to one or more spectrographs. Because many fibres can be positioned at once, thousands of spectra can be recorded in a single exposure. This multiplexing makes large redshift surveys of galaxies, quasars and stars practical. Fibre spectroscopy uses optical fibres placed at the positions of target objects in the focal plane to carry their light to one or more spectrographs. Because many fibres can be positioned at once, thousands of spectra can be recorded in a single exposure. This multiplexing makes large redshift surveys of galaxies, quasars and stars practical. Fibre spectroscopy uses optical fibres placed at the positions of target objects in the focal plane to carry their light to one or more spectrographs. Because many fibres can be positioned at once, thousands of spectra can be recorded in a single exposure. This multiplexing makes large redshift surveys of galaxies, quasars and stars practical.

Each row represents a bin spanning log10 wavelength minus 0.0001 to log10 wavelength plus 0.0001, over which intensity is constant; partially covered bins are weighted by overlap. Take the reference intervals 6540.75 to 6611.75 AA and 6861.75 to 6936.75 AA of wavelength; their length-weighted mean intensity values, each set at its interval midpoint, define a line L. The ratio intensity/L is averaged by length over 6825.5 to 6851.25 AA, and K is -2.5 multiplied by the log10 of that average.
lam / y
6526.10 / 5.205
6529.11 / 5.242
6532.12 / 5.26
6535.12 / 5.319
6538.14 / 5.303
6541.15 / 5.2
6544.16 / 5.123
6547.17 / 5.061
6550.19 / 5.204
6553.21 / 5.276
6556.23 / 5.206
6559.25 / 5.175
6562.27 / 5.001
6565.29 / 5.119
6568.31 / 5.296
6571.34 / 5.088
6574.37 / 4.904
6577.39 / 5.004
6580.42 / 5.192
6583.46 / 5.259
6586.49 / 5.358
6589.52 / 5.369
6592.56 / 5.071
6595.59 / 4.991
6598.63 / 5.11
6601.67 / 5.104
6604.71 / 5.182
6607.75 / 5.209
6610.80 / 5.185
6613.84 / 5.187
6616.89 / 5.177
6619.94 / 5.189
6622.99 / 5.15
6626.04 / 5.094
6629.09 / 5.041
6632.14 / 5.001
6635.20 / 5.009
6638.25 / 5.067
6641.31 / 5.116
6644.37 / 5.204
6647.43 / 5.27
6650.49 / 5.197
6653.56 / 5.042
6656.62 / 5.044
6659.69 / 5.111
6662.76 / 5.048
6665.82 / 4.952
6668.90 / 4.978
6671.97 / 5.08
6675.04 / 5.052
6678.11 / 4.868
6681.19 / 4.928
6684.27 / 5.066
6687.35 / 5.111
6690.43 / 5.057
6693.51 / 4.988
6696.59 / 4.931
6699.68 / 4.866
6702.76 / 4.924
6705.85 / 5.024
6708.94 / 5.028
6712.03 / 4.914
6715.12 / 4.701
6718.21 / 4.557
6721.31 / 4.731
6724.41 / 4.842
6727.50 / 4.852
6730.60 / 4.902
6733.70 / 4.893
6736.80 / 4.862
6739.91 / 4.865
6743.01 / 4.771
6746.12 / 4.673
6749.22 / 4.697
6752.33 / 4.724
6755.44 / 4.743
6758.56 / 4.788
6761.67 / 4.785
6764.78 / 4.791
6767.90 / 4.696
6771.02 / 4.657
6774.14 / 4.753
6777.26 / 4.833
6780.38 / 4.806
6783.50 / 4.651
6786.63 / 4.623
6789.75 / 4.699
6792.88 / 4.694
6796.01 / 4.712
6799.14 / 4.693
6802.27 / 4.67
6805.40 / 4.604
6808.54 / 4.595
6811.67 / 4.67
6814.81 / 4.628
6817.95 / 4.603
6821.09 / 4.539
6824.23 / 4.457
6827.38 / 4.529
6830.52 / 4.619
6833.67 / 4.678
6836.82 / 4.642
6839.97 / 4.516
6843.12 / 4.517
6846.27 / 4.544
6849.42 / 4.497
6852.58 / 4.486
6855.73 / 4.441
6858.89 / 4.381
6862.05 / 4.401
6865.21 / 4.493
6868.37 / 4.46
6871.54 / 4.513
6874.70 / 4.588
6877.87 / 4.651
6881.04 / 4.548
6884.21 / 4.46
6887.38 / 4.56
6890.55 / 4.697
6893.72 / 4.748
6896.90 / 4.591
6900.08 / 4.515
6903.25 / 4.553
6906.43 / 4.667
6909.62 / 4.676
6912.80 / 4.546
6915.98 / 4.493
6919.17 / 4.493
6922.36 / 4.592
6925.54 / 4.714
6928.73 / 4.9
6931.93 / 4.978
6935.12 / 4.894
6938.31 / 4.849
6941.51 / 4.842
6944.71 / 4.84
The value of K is 0.04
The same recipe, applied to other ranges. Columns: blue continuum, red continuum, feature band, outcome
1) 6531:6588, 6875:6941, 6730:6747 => 0.02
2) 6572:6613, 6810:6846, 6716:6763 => 0.00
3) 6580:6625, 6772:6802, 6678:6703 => 0.00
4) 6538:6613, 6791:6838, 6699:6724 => 0.00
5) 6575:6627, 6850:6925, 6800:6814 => 0.02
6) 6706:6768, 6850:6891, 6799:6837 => 0.00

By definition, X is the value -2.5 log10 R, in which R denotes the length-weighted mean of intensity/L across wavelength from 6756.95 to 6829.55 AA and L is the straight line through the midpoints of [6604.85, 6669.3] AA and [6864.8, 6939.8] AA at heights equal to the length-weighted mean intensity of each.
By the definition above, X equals 0.04 mag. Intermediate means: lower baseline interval 5.11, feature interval 4.67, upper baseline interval 4.63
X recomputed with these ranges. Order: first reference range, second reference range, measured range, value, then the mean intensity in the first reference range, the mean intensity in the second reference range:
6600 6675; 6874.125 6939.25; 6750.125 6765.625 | 0.03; 5.11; 4.65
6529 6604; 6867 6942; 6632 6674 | -0.01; 5.17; 4.64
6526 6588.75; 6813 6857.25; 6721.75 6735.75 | -0.02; 5.18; 4.55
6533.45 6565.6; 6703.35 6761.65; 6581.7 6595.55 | -0.03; 5.18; 4.81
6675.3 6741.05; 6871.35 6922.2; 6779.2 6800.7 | 0.02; 4.9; 4.58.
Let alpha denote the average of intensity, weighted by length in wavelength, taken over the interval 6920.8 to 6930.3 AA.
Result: 4.74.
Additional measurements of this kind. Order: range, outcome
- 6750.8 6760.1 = 4.75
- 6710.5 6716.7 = 4.81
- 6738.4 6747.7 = 4.77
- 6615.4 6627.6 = 5.15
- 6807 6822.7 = 4.61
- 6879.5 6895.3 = 4.6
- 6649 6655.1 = 5.12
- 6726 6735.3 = 4.88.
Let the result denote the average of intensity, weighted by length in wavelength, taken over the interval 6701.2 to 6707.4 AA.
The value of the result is 4.98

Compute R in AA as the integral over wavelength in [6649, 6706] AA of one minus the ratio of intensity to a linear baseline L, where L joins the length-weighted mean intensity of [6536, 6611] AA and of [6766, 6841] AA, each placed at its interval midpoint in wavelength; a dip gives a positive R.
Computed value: -1.0 AA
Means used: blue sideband 5.16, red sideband 4.65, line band 5.01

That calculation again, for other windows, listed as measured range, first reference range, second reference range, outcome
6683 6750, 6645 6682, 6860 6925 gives 0.9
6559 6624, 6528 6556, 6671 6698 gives -0.1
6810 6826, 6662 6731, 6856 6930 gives 0.4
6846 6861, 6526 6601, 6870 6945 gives 0.9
